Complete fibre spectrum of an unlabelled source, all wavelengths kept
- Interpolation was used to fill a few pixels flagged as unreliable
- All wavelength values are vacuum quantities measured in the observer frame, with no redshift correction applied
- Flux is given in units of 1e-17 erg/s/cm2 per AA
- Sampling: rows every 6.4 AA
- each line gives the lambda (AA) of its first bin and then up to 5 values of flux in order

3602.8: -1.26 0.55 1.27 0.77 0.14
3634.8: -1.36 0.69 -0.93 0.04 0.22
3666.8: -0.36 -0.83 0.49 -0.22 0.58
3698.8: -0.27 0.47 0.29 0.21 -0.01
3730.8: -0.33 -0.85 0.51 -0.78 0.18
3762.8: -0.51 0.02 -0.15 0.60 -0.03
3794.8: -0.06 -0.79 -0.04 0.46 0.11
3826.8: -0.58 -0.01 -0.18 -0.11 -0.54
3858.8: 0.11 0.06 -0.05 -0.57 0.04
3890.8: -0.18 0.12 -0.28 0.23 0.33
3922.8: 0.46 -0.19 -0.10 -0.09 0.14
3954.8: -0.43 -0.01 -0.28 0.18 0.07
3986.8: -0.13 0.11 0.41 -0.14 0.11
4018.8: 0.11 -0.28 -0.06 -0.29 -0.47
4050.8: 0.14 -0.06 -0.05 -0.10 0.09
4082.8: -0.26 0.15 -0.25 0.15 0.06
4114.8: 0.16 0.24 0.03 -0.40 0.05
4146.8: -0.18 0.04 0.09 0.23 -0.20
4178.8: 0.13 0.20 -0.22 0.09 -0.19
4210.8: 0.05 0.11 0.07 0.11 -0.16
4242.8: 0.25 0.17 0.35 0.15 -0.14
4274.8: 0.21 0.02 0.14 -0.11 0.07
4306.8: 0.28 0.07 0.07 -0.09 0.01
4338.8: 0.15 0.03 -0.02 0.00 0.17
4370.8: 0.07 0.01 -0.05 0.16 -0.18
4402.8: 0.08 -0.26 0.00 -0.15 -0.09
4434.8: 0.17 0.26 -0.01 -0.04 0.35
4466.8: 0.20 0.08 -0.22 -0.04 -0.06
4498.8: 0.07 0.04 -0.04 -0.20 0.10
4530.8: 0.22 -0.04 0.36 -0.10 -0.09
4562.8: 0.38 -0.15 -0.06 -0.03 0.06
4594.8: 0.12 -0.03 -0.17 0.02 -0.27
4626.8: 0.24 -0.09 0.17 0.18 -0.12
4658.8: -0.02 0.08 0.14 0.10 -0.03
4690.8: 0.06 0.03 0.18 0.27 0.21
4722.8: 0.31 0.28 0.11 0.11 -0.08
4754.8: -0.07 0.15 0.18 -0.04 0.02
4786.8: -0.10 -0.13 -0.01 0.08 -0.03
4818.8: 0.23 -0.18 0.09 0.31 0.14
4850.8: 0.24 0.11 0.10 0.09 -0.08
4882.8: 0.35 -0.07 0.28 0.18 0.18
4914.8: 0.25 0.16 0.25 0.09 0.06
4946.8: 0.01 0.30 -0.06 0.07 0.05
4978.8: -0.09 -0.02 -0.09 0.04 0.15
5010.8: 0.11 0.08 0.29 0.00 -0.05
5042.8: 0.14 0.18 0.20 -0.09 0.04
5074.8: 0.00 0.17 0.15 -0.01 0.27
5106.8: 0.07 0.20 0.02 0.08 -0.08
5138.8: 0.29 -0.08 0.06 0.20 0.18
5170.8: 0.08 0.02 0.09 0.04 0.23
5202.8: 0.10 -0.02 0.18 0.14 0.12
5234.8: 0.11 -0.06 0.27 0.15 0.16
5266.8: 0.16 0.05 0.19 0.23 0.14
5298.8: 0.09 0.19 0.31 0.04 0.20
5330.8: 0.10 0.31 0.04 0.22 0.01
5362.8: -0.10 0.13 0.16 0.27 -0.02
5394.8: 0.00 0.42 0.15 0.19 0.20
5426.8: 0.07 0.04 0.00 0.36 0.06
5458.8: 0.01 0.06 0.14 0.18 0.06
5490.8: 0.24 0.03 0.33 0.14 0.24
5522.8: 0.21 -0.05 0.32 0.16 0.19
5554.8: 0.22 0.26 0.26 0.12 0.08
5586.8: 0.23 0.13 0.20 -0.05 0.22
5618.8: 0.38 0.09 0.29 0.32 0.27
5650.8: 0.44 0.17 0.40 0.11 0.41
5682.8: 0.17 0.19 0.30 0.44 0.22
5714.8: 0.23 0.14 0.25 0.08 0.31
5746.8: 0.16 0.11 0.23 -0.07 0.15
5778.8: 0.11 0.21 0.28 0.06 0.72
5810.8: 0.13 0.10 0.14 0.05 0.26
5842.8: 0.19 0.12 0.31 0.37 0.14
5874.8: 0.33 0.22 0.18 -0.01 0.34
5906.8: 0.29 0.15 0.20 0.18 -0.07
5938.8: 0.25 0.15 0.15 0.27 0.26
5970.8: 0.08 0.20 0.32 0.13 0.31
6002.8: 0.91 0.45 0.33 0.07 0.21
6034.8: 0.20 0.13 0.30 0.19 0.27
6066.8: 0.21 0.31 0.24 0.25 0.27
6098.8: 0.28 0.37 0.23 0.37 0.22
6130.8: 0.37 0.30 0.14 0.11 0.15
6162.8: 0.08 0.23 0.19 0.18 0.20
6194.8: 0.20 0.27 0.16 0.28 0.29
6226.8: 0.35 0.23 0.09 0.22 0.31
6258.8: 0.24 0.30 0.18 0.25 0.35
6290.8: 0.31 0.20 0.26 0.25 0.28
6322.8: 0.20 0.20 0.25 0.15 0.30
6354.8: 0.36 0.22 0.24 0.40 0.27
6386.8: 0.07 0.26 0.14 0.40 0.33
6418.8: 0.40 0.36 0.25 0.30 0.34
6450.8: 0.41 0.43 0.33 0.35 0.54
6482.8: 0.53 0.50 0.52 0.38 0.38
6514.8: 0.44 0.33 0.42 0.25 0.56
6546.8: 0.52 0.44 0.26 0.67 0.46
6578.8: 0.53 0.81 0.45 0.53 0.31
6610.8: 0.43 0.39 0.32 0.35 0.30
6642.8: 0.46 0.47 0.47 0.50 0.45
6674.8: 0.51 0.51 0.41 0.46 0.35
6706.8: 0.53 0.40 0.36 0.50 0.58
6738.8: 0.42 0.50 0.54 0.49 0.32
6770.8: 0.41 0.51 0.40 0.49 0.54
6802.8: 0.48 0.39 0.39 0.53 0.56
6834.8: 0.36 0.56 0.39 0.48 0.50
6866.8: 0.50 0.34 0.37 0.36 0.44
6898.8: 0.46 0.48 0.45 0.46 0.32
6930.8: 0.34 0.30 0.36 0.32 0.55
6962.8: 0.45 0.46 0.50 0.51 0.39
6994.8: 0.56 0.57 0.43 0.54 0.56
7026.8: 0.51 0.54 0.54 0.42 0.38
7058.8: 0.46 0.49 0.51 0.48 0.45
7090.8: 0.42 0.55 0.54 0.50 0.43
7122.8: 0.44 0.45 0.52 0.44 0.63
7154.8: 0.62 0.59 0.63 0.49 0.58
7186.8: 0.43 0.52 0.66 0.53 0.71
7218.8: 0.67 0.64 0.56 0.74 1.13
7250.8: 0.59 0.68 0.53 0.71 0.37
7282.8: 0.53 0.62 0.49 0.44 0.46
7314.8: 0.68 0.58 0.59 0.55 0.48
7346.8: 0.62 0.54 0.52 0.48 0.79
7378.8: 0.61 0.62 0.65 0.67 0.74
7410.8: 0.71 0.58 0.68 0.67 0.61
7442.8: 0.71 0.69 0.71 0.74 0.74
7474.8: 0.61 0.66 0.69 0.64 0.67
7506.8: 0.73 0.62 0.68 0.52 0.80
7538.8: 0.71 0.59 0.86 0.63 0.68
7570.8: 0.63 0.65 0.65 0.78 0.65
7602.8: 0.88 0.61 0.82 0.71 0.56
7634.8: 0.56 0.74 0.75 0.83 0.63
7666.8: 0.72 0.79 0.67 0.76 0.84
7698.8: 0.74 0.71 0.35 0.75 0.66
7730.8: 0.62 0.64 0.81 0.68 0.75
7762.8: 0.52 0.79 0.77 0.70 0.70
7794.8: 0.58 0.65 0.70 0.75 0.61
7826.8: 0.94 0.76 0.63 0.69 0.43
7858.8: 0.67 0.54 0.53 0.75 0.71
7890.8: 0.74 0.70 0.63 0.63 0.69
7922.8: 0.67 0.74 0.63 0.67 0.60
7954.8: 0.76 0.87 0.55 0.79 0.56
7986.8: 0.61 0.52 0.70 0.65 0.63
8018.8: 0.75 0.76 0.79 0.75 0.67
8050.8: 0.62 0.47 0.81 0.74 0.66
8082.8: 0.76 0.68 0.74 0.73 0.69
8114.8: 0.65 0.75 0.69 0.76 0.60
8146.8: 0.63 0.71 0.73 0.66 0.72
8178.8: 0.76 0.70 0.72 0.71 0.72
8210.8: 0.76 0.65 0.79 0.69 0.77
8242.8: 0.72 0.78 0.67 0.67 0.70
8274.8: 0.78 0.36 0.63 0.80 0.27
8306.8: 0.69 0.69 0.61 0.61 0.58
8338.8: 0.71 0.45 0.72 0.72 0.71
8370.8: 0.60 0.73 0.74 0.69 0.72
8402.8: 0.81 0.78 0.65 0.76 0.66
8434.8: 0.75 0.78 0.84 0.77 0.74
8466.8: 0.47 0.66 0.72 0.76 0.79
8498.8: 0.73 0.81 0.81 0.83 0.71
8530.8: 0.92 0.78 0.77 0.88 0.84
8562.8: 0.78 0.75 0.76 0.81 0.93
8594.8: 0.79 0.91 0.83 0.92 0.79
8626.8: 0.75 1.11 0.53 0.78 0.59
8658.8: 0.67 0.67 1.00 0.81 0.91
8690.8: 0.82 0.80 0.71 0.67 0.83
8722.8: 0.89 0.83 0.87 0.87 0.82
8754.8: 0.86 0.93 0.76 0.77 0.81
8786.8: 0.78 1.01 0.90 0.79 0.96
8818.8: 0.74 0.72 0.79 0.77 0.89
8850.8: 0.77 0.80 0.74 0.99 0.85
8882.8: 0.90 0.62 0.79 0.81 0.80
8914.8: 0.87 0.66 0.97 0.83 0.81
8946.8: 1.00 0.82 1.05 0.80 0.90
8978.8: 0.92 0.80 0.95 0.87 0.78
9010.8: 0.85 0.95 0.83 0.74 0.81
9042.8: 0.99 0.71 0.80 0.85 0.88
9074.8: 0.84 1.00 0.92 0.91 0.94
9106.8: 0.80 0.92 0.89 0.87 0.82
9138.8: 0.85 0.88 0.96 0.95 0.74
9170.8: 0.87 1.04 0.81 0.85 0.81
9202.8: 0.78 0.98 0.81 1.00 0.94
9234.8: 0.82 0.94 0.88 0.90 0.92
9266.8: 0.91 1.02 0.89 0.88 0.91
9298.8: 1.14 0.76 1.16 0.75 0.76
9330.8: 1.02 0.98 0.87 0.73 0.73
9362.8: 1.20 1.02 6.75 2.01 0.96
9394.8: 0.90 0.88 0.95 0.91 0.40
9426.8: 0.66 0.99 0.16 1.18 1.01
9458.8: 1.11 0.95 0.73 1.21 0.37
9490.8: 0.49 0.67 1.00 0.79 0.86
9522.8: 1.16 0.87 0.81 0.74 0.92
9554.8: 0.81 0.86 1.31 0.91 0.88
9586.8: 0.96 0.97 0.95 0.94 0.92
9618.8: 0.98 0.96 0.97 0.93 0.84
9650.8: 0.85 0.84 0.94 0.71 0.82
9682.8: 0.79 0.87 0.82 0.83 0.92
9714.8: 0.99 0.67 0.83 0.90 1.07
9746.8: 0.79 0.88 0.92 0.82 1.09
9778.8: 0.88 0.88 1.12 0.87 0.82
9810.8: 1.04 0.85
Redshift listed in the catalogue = 0.61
